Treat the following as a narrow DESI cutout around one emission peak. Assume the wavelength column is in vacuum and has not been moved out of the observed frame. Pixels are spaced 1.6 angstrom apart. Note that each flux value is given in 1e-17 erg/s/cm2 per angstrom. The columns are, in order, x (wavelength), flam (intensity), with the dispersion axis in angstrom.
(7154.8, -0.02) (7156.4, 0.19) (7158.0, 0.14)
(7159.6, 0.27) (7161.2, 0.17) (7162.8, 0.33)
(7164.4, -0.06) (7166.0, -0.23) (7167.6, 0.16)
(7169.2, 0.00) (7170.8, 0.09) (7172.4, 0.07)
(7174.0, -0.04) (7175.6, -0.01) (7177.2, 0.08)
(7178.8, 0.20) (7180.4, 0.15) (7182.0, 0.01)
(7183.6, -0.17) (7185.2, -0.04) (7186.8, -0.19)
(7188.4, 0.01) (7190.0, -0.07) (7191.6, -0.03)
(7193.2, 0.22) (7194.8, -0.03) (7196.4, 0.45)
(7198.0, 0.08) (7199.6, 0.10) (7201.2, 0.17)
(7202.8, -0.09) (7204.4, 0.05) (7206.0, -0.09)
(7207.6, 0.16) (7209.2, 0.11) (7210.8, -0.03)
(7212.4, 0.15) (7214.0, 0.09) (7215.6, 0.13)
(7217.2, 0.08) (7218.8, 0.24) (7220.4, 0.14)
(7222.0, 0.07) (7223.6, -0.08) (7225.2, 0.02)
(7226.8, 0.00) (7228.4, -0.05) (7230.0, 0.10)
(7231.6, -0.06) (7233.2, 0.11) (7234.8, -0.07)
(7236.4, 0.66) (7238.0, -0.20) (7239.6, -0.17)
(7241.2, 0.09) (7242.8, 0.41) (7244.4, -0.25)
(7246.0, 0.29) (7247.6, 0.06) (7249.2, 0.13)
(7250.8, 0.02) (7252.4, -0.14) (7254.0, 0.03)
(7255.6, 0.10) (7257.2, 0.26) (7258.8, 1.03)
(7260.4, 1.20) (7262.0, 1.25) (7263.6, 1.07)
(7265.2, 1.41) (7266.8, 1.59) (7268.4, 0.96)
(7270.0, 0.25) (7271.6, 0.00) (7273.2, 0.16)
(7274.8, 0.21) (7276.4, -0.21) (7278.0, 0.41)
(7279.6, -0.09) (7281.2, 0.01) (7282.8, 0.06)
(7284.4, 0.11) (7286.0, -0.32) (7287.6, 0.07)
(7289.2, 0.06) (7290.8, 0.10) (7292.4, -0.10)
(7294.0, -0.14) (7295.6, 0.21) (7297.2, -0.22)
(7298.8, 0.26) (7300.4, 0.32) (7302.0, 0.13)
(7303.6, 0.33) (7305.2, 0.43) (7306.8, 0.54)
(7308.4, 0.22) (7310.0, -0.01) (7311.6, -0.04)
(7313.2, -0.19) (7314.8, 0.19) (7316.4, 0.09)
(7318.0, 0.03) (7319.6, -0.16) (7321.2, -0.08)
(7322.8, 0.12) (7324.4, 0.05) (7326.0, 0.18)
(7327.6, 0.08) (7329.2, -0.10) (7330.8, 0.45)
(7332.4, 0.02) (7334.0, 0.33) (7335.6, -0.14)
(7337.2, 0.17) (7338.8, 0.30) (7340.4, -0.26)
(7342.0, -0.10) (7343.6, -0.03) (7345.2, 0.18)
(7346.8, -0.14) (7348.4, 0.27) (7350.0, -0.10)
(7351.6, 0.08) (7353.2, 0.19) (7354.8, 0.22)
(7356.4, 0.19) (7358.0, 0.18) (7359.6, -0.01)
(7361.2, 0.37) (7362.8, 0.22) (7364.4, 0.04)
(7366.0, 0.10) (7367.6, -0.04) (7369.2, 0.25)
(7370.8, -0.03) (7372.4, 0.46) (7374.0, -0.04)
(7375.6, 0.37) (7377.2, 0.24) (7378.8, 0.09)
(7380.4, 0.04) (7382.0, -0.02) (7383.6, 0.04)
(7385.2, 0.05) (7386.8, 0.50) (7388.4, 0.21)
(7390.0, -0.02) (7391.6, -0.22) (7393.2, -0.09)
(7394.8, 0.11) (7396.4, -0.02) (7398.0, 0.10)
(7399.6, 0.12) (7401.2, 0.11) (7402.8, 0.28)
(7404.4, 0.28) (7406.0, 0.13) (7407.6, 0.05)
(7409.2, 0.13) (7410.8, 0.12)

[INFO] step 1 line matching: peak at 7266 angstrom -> [O II]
